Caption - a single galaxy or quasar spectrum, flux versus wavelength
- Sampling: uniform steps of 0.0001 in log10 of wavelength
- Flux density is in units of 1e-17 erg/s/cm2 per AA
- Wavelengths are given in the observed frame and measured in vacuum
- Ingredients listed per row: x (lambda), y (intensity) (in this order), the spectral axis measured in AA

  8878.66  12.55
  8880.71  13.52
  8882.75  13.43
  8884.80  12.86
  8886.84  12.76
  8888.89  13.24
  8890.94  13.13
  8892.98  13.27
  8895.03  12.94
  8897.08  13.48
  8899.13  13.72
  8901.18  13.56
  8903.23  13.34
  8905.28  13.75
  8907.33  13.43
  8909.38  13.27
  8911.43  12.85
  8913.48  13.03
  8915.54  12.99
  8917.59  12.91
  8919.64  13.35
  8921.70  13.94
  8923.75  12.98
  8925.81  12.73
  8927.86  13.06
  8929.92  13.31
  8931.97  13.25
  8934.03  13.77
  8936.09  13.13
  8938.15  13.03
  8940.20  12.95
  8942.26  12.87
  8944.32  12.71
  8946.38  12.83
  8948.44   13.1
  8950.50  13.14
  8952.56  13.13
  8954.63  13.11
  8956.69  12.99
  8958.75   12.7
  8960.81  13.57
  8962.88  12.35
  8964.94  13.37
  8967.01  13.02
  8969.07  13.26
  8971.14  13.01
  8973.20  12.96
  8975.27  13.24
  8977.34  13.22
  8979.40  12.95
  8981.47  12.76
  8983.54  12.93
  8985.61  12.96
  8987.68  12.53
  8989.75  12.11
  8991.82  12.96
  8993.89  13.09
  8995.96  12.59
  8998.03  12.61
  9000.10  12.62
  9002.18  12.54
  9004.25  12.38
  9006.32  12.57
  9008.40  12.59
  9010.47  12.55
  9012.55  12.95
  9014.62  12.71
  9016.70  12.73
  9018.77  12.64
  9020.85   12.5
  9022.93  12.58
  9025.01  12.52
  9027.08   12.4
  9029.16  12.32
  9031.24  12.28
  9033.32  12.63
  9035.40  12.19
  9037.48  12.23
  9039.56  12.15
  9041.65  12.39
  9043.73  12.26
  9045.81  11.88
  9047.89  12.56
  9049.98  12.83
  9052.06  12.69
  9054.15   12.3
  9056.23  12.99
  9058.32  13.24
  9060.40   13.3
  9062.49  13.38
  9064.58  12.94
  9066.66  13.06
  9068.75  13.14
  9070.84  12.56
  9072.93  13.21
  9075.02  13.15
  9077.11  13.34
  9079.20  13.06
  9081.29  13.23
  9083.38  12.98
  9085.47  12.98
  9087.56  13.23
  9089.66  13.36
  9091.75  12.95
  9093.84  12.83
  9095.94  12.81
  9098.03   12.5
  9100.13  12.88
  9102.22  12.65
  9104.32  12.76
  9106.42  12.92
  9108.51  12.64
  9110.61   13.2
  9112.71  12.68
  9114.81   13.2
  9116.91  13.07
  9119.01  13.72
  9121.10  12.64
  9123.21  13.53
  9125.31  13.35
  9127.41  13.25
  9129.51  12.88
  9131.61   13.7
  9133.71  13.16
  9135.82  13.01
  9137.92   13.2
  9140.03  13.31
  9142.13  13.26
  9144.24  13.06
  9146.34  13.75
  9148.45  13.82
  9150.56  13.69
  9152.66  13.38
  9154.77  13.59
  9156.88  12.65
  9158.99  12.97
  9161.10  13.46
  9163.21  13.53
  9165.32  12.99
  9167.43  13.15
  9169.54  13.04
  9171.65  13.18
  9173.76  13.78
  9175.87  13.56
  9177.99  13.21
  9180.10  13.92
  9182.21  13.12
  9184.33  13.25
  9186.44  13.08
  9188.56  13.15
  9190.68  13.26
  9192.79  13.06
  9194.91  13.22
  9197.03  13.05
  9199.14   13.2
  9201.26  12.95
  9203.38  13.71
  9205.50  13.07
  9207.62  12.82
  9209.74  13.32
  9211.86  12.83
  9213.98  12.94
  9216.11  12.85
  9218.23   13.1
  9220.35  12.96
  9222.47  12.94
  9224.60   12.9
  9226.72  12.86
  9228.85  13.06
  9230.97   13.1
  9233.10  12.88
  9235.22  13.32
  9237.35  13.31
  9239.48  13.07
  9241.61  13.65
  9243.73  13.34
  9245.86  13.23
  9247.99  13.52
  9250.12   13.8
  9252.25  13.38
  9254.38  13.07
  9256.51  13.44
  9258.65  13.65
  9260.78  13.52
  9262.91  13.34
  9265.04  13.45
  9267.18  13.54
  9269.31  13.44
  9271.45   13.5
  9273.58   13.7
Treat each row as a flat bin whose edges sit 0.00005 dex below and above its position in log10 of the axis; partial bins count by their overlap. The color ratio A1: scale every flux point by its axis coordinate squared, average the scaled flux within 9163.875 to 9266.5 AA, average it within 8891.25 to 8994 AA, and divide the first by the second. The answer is 1.07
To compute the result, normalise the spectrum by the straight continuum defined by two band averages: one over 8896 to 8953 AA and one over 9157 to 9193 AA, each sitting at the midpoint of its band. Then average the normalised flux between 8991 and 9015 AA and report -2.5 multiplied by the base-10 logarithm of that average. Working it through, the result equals 0.05 mag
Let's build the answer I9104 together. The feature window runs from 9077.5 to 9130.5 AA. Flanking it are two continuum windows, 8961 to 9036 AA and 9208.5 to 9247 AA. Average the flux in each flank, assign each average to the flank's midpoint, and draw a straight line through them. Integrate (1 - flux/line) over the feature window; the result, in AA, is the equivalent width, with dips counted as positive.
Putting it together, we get -0.51 AA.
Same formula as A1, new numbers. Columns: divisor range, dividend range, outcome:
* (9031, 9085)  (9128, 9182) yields 1.07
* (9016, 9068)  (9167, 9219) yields 1.08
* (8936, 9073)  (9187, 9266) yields 1.09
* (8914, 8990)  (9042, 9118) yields 1.02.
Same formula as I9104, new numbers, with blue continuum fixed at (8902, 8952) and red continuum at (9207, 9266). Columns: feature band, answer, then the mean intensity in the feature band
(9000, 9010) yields 0.5 AA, 12.5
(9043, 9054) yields 0.6 AA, 12.4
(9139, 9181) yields -0.5 AA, 13.4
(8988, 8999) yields 0.4 AA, 12.7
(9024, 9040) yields 1.0 AA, 12.4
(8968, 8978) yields 0.0 AA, 13.1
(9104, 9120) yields 0.2 AA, 13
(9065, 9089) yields 0.2 AA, 13.1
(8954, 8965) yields 0.2 AA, 13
